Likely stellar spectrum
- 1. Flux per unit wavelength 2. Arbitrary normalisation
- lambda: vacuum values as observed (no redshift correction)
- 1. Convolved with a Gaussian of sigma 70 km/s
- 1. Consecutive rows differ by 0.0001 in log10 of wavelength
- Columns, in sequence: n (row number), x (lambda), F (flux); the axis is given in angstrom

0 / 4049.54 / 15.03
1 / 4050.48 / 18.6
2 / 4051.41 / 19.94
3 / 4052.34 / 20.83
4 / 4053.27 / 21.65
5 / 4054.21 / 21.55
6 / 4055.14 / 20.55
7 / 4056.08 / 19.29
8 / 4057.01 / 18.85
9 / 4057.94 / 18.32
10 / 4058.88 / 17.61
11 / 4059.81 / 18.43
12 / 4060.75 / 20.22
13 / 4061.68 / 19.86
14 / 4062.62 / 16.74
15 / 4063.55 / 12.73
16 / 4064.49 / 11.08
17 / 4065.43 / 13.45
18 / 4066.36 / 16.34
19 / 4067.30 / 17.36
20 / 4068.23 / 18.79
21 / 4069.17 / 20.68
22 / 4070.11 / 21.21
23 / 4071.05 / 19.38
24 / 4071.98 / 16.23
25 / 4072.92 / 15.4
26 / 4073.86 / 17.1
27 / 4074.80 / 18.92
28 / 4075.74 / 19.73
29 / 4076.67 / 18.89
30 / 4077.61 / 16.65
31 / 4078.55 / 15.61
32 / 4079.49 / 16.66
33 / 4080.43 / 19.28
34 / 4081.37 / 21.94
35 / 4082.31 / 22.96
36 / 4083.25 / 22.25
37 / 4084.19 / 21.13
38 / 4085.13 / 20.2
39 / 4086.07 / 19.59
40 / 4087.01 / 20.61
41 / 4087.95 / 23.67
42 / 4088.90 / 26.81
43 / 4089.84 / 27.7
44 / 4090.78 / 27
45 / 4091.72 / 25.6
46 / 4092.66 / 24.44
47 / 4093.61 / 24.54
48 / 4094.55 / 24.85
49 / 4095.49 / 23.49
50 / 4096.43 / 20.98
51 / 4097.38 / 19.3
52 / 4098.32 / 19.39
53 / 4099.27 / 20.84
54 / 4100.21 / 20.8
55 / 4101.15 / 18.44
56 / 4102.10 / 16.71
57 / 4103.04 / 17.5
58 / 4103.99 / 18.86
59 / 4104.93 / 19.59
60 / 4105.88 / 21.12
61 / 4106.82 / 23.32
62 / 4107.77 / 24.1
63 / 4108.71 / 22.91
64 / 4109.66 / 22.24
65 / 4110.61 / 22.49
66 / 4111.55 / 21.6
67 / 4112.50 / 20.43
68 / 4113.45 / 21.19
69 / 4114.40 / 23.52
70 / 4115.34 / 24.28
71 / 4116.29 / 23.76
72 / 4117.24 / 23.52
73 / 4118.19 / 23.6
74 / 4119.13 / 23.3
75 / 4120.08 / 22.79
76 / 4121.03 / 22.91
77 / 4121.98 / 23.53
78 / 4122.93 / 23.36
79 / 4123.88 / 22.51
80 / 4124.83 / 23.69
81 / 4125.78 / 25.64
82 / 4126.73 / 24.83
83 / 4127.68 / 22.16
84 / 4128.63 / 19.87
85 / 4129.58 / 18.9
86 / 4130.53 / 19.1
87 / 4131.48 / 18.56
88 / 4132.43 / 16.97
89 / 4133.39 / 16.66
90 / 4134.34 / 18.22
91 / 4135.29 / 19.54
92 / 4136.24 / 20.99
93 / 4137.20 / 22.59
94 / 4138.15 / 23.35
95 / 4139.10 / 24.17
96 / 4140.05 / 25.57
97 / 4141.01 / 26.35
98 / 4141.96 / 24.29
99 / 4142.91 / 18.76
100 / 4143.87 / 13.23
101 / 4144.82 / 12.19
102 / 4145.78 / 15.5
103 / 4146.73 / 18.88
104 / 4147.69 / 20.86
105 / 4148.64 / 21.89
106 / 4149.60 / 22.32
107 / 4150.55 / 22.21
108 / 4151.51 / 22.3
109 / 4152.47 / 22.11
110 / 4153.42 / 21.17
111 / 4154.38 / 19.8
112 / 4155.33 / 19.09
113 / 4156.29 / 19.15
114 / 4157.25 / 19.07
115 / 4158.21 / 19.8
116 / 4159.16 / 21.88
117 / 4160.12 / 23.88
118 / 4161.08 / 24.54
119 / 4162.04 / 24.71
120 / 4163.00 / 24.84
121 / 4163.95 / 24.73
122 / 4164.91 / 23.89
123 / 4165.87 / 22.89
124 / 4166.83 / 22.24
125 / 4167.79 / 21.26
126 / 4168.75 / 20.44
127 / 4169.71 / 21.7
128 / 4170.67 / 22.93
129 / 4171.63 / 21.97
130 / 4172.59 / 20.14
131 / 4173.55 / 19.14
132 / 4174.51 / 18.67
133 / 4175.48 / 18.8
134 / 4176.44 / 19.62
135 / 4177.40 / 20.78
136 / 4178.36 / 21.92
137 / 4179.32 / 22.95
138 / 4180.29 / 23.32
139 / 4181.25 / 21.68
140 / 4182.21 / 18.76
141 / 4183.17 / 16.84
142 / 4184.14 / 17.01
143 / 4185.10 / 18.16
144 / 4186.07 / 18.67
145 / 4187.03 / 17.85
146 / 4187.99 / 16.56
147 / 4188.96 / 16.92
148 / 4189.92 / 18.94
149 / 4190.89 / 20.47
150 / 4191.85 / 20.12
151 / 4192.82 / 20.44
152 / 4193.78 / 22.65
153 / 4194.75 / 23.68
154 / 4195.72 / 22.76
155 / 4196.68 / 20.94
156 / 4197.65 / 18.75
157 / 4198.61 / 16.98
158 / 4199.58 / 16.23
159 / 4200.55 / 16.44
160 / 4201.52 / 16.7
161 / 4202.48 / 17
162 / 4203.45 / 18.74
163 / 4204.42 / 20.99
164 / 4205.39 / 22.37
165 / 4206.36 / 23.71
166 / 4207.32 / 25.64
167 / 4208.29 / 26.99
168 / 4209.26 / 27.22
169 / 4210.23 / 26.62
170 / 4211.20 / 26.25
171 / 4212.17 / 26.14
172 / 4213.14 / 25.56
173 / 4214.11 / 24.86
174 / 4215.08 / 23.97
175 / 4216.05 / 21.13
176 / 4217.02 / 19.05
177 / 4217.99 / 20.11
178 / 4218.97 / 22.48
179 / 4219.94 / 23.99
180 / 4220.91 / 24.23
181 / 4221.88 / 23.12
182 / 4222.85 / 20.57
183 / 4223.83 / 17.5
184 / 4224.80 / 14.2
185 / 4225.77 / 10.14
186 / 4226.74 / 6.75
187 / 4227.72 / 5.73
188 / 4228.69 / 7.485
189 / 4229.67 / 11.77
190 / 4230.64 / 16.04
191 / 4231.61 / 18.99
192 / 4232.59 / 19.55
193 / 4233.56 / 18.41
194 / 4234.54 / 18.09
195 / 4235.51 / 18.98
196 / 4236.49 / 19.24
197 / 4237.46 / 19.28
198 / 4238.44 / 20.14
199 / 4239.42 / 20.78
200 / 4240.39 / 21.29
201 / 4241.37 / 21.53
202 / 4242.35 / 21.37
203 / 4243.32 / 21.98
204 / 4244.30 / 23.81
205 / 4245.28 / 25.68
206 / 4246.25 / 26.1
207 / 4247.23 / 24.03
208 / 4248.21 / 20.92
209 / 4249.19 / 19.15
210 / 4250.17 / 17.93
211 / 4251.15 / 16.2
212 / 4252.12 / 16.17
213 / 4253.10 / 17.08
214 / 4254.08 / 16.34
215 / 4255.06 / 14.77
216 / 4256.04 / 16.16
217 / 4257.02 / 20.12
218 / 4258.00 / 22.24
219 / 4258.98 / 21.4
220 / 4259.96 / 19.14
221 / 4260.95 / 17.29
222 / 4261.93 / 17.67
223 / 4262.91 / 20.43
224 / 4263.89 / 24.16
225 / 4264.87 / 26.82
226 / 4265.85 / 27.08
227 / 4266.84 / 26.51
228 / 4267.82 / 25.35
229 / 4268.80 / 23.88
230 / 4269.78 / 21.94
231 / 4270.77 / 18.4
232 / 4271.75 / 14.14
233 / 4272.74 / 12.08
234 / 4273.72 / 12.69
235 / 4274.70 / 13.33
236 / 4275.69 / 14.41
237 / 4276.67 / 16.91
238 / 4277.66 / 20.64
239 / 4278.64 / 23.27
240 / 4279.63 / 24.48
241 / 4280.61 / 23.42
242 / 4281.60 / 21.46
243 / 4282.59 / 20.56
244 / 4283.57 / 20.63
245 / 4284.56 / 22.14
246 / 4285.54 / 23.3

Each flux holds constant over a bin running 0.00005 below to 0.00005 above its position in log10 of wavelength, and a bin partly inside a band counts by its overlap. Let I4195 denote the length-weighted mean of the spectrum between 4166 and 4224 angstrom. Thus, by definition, 21.1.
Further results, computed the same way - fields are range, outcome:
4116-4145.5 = 21.4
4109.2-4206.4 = 20.9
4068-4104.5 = 20.6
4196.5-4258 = 19.7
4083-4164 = 21.7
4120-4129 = 23.2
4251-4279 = 19.2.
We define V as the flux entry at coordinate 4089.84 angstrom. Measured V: 27.7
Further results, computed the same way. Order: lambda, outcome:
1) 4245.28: 25.68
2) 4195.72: 22.76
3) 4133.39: 16.66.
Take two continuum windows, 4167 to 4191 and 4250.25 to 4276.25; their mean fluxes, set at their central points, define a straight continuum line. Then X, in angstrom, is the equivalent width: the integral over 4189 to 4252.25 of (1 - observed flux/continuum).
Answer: -2.0 angstrom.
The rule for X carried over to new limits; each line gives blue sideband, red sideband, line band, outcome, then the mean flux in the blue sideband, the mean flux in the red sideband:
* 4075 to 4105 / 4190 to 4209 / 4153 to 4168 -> -0.9 angstrom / 21.1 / 20.7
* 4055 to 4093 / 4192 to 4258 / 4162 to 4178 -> -1.5 angstrom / 19.5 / 19.9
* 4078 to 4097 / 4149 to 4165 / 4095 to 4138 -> 1.8 angstrom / 22.4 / 22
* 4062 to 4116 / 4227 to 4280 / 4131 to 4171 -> -2.4 angstrom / 20.3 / 19.2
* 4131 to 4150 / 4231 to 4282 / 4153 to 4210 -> -2.2 angstrom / 20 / 20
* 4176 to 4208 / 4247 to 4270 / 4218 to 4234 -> 3.0 angstrom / 19.9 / 20.5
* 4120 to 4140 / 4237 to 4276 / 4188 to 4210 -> 0.0 angstrom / 21.5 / 20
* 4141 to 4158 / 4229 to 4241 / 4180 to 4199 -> -0.4 angstrom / 19.8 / 18.4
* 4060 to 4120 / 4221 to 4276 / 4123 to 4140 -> -1.0 angstrom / 20.5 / 18.7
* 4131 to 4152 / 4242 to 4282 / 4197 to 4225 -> -2.1 angstrom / 20.2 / 20.2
